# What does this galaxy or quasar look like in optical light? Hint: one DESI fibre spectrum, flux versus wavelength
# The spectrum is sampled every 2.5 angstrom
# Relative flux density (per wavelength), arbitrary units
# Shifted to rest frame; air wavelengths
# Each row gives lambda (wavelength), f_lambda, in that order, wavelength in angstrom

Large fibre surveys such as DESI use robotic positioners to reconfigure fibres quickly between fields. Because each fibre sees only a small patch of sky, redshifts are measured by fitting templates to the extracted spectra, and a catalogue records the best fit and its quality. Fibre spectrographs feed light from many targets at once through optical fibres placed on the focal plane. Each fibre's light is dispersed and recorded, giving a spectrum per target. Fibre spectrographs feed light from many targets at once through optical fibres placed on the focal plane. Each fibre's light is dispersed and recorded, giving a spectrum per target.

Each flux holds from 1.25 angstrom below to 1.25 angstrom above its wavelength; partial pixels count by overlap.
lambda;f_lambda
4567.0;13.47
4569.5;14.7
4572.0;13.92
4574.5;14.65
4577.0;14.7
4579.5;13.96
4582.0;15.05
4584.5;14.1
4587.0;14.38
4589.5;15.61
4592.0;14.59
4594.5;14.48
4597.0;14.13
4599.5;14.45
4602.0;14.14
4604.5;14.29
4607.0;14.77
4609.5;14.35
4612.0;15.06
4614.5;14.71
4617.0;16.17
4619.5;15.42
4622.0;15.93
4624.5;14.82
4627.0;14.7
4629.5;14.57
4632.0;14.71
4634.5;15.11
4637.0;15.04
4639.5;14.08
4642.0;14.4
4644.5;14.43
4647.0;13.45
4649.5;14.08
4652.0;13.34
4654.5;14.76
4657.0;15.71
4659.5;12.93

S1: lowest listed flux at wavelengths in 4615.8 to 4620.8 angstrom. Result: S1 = 15.42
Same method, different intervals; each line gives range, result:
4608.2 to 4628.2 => 14.35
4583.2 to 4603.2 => 14.1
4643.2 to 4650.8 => 13.45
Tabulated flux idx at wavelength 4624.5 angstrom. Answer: 14.82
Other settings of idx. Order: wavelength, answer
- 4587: 14.38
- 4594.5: 14.48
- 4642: 14.4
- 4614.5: 14.71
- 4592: 14.59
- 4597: 14.13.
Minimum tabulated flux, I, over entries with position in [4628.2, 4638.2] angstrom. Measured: 14.57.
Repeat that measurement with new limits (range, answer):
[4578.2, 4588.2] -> 13.96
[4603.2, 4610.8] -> 14.29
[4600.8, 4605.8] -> 14.14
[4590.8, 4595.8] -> 14.48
